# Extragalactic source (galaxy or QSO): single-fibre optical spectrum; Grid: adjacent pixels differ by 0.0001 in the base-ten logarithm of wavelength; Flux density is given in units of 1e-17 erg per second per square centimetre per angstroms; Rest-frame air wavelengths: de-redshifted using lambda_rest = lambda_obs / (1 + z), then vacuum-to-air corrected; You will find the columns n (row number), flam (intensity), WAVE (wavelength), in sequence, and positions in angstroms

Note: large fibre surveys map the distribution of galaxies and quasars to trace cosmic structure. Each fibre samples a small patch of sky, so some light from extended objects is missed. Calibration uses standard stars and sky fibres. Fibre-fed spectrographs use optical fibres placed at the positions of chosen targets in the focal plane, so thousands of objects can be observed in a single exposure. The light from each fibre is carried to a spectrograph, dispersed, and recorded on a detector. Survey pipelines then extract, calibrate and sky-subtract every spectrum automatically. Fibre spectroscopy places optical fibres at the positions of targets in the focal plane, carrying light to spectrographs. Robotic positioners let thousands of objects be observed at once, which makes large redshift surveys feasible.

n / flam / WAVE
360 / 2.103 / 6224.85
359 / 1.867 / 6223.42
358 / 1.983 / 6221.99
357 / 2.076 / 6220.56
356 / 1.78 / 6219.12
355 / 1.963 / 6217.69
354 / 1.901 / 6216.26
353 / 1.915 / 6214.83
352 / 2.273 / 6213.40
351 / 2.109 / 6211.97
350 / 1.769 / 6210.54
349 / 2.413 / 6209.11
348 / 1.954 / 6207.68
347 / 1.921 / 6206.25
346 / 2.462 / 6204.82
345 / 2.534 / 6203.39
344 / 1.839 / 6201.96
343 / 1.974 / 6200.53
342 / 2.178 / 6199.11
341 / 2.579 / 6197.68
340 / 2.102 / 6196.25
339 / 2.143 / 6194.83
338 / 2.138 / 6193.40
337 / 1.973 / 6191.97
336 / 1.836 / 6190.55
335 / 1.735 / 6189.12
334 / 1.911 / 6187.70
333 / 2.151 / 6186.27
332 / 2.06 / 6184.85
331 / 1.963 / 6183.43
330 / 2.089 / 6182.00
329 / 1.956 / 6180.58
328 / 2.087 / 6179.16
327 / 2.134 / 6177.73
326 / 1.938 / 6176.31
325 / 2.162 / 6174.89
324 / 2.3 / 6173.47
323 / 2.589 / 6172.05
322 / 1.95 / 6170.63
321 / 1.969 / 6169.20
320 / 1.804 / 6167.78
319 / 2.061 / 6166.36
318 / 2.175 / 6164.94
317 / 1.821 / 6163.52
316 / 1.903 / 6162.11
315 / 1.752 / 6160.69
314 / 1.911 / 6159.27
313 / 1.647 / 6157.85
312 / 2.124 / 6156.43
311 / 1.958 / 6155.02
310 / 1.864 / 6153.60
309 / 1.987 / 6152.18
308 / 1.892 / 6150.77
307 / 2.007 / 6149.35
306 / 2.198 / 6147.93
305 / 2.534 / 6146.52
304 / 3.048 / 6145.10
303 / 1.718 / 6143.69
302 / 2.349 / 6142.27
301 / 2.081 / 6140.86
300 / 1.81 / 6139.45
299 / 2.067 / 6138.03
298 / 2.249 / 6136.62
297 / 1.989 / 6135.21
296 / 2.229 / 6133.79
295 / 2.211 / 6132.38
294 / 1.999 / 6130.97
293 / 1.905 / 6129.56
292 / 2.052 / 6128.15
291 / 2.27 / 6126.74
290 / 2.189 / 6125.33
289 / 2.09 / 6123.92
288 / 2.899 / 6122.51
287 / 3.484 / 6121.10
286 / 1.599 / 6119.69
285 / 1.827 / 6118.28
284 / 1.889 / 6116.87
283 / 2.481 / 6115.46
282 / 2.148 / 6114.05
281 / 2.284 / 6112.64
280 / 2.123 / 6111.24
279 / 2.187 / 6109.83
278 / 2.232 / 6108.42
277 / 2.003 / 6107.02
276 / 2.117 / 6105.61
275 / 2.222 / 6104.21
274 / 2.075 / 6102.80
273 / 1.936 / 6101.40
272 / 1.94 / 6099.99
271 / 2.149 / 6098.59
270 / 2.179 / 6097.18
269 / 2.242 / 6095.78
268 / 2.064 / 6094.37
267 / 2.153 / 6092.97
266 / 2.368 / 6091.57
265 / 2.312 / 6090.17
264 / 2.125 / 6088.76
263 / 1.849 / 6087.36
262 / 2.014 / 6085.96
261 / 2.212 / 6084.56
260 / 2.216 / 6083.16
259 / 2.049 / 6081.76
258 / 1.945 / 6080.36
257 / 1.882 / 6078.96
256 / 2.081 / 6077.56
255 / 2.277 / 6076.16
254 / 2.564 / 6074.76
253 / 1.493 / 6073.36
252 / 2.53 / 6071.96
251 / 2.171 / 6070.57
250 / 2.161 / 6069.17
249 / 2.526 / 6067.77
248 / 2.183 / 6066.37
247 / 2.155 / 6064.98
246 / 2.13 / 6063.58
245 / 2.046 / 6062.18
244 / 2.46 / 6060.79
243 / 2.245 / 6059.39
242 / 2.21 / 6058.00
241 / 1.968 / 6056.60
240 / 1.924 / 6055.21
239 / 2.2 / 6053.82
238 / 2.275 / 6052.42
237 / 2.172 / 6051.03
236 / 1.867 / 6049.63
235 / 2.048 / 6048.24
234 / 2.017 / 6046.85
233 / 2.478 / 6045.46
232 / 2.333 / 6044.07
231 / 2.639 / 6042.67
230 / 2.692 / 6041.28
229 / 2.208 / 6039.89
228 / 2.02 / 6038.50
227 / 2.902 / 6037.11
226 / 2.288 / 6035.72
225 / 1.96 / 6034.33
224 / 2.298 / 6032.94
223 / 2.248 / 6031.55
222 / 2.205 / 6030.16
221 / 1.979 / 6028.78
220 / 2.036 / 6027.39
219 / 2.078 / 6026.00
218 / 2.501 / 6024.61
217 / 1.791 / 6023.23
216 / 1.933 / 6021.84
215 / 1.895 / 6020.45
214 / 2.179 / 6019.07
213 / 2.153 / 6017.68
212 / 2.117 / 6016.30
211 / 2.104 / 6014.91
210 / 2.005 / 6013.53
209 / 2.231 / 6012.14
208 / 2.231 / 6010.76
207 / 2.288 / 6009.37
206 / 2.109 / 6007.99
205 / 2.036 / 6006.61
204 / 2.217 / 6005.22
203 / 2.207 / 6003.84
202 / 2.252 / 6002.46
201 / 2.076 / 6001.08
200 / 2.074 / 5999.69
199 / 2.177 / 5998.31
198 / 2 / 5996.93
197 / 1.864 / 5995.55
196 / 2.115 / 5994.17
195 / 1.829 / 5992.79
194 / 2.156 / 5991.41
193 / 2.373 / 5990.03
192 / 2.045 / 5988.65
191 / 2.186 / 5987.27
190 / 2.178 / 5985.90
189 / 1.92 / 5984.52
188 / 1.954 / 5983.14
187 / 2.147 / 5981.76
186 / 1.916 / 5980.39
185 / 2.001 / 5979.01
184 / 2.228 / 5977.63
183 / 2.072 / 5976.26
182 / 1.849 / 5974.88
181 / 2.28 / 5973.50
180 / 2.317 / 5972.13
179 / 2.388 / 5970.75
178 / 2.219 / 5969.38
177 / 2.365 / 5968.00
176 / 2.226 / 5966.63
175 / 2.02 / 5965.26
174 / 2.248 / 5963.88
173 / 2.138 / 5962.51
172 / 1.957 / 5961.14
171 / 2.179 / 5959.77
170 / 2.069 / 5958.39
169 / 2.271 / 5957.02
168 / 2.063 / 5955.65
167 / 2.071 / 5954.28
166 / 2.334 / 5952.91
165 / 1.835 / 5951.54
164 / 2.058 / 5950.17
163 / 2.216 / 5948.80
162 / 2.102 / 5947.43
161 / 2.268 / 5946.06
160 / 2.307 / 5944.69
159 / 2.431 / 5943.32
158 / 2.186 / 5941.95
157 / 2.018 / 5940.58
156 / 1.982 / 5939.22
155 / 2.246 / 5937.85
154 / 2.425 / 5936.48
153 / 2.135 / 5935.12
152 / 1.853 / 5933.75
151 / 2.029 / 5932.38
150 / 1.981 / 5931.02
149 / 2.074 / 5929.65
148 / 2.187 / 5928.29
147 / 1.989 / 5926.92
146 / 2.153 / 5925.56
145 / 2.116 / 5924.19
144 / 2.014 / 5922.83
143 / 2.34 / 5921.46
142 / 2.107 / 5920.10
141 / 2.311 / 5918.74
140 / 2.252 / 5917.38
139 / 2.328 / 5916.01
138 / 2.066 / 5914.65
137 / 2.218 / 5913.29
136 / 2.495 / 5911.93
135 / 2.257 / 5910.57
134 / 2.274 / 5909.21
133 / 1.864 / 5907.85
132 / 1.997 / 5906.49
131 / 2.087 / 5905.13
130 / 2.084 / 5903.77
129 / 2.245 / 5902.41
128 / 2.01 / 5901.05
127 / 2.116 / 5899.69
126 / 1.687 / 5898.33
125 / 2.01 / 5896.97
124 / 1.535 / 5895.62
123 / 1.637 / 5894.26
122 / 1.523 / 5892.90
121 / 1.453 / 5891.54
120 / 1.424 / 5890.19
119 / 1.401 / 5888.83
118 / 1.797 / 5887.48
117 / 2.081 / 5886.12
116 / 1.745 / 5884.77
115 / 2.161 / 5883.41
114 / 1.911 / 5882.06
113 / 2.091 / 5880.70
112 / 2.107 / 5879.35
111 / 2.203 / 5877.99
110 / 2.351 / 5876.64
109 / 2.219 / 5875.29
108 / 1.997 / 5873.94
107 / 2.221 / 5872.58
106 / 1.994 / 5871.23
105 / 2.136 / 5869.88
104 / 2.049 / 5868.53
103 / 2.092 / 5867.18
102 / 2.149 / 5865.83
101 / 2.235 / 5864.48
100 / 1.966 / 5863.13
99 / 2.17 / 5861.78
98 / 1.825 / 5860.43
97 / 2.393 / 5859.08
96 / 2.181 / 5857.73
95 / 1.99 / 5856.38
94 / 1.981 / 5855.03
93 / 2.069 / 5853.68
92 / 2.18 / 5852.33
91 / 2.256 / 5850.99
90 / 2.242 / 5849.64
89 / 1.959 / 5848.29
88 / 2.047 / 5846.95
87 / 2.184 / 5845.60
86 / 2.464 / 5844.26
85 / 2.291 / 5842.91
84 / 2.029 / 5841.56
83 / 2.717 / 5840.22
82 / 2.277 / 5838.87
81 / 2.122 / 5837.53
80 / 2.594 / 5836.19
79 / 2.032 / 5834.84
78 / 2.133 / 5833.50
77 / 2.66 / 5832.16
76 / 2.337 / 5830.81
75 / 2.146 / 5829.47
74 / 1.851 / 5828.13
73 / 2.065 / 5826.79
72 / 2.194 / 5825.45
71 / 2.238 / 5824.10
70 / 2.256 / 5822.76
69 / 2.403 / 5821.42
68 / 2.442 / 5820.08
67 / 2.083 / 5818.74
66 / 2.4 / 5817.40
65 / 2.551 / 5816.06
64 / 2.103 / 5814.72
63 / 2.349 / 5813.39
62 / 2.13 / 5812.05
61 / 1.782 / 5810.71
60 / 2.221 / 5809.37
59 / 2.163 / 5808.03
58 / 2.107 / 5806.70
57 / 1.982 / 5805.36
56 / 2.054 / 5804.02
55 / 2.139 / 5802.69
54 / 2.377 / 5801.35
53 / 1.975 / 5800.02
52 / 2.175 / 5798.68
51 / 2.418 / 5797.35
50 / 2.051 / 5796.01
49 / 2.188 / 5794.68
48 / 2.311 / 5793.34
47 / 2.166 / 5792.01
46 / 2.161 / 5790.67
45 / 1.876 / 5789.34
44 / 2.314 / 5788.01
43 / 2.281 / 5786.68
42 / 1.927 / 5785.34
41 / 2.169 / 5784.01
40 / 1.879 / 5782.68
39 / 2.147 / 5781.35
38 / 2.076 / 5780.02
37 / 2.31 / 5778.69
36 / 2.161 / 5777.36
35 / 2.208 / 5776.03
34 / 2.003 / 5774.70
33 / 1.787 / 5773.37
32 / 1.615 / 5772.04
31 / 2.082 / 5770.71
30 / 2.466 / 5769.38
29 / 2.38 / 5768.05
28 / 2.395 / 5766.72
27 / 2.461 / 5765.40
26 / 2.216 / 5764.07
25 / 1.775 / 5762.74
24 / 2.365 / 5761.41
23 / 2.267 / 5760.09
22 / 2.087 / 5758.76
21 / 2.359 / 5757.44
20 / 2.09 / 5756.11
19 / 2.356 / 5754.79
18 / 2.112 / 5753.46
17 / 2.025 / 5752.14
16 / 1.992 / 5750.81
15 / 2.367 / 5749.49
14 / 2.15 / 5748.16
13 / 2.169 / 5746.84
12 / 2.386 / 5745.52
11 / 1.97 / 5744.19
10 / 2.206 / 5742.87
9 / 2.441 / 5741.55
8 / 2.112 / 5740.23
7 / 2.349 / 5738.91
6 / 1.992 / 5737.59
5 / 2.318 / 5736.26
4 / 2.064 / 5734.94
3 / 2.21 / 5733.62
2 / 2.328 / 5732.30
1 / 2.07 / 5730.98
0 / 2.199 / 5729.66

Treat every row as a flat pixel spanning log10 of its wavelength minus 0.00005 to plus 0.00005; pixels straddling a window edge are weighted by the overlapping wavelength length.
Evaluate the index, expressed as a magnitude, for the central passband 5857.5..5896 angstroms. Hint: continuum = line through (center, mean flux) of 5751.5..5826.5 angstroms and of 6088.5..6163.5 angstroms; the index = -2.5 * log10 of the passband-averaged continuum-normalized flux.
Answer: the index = 0.10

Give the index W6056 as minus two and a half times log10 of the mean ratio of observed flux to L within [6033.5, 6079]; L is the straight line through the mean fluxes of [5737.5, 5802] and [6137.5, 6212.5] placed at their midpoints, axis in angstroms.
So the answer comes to -0.06 mag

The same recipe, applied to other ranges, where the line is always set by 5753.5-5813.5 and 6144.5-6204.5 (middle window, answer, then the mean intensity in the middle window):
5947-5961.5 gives 0.003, 2.11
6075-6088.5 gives 0.006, 2.08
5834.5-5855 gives -0.044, 2.23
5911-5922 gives -0.071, 2.27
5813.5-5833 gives -0.063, 2.27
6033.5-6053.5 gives -0.089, 2.28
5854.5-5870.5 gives 0.018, 2.1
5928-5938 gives 0.006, 2.11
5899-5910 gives 0.020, 2.09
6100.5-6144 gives -0.037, 2.15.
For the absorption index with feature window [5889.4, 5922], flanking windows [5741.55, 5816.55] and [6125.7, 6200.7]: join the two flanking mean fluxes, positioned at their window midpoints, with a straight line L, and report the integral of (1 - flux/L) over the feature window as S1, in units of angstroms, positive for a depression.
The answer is 1.8 angstroms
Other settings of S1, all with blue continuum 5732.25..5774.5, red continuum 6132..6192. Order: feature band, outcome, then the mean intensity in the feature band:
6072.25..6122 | -1.68 angstroms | 2.14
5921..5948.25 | -0.23 angstroms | 2.14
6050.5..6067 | -0.64 angstroms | 2.16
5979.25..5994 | 0.25 angstroms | 2.07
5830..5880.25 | -0.86 angstroms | 2.18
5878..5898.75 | 3.41 angstroms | 1.79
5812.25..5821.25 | -0.65 angstroms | 2.32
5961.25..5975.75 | -0.56 angstroms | 2.19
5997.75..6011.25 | -0.42 angstroms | 2.16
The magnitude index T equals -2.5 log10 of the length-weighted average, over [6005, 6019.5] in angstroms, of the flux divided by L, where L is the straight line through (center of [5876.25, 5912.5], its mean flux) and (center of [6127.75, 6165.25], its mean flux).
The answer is -0.08 mag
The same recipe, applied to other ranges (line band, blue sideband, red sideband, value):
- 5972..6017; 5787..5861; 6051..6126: 0.04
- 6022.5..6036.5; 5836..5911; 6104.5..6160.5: -0.02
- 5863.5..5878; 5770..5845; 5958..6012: 0.01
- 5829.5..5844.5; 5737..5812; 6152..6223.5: -0.09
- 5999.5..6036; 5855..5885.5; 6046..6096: 0.00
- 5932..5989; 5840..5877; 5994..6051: 0.01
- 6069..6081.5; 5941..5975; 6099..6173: 0.01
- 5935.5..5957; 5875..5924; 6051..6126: -0.06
